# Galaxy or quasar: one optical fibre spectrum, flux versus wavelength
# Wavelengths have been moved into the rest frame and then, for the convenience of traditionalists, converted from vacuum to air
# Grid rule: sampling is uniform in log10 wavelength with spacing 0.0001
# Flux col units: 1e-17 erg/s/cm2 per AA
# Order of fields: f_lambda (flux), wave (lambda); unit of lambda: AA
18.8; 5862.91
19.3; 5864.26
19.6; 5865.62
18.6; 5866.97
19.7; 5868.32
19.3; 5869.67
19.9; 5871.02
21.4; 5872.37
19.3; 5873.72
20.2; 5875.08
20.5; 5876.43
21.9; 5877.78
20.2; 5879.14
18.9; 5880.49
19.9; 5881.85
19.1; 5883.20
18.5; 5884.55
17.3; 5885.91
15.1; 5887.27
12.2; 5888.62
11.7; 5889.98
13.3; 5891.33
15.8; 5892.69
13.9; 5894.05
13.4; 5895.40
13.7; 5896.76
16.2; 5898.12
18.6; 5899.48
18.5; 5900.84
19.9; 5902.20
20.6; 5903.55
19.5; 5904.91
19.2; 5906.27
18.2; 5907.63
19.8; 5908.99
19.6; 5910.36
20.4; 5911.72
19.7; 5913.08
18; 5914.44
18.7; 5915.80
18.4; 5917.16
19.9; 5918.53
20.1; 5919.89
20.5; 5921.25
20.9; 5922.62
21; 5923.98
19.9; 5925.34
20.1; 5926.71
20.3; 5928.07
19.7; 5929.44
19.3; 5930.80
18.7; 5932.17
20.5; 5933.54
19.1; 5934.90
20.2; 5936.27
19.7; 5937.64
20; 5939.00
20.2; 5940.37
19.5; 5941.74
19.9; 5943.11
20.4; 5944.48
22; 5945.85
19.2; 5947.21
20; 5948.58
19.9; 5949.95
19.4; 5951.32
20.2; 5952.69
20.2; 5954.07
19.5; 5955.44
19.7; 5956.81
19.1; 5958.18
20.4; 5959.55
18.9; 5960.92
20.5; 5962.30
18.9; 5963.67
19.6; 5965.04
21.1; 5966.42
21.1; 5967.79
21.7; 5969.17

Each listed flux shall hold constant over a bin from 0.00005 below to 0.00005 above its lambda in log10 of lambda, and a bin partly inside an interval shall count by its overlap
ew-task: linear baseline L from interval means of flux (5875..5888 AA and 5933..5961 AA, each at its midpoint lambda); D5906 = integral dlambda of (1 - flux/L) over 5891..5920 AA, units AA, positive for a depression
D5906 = 2.1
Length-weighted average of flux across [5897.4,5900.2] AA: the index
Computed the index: 17.3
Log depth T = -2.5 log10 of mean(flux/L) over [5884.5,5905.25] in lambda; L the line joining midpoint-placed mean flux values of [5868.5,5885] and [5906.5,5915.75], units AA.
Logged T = 0.22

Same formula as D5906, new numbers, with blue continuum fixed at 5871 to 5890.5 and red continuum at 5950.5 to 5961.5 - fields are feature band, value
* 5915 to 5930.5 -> -0.65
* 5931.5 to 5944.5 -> -0.28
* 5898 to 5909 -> -0.14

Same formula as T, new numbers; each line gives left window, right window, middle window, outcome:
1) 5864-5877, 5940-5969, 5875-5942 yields 0.07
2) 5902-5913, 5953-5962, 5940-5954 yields -0.02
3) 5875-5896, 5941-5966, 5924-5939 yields -0.05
